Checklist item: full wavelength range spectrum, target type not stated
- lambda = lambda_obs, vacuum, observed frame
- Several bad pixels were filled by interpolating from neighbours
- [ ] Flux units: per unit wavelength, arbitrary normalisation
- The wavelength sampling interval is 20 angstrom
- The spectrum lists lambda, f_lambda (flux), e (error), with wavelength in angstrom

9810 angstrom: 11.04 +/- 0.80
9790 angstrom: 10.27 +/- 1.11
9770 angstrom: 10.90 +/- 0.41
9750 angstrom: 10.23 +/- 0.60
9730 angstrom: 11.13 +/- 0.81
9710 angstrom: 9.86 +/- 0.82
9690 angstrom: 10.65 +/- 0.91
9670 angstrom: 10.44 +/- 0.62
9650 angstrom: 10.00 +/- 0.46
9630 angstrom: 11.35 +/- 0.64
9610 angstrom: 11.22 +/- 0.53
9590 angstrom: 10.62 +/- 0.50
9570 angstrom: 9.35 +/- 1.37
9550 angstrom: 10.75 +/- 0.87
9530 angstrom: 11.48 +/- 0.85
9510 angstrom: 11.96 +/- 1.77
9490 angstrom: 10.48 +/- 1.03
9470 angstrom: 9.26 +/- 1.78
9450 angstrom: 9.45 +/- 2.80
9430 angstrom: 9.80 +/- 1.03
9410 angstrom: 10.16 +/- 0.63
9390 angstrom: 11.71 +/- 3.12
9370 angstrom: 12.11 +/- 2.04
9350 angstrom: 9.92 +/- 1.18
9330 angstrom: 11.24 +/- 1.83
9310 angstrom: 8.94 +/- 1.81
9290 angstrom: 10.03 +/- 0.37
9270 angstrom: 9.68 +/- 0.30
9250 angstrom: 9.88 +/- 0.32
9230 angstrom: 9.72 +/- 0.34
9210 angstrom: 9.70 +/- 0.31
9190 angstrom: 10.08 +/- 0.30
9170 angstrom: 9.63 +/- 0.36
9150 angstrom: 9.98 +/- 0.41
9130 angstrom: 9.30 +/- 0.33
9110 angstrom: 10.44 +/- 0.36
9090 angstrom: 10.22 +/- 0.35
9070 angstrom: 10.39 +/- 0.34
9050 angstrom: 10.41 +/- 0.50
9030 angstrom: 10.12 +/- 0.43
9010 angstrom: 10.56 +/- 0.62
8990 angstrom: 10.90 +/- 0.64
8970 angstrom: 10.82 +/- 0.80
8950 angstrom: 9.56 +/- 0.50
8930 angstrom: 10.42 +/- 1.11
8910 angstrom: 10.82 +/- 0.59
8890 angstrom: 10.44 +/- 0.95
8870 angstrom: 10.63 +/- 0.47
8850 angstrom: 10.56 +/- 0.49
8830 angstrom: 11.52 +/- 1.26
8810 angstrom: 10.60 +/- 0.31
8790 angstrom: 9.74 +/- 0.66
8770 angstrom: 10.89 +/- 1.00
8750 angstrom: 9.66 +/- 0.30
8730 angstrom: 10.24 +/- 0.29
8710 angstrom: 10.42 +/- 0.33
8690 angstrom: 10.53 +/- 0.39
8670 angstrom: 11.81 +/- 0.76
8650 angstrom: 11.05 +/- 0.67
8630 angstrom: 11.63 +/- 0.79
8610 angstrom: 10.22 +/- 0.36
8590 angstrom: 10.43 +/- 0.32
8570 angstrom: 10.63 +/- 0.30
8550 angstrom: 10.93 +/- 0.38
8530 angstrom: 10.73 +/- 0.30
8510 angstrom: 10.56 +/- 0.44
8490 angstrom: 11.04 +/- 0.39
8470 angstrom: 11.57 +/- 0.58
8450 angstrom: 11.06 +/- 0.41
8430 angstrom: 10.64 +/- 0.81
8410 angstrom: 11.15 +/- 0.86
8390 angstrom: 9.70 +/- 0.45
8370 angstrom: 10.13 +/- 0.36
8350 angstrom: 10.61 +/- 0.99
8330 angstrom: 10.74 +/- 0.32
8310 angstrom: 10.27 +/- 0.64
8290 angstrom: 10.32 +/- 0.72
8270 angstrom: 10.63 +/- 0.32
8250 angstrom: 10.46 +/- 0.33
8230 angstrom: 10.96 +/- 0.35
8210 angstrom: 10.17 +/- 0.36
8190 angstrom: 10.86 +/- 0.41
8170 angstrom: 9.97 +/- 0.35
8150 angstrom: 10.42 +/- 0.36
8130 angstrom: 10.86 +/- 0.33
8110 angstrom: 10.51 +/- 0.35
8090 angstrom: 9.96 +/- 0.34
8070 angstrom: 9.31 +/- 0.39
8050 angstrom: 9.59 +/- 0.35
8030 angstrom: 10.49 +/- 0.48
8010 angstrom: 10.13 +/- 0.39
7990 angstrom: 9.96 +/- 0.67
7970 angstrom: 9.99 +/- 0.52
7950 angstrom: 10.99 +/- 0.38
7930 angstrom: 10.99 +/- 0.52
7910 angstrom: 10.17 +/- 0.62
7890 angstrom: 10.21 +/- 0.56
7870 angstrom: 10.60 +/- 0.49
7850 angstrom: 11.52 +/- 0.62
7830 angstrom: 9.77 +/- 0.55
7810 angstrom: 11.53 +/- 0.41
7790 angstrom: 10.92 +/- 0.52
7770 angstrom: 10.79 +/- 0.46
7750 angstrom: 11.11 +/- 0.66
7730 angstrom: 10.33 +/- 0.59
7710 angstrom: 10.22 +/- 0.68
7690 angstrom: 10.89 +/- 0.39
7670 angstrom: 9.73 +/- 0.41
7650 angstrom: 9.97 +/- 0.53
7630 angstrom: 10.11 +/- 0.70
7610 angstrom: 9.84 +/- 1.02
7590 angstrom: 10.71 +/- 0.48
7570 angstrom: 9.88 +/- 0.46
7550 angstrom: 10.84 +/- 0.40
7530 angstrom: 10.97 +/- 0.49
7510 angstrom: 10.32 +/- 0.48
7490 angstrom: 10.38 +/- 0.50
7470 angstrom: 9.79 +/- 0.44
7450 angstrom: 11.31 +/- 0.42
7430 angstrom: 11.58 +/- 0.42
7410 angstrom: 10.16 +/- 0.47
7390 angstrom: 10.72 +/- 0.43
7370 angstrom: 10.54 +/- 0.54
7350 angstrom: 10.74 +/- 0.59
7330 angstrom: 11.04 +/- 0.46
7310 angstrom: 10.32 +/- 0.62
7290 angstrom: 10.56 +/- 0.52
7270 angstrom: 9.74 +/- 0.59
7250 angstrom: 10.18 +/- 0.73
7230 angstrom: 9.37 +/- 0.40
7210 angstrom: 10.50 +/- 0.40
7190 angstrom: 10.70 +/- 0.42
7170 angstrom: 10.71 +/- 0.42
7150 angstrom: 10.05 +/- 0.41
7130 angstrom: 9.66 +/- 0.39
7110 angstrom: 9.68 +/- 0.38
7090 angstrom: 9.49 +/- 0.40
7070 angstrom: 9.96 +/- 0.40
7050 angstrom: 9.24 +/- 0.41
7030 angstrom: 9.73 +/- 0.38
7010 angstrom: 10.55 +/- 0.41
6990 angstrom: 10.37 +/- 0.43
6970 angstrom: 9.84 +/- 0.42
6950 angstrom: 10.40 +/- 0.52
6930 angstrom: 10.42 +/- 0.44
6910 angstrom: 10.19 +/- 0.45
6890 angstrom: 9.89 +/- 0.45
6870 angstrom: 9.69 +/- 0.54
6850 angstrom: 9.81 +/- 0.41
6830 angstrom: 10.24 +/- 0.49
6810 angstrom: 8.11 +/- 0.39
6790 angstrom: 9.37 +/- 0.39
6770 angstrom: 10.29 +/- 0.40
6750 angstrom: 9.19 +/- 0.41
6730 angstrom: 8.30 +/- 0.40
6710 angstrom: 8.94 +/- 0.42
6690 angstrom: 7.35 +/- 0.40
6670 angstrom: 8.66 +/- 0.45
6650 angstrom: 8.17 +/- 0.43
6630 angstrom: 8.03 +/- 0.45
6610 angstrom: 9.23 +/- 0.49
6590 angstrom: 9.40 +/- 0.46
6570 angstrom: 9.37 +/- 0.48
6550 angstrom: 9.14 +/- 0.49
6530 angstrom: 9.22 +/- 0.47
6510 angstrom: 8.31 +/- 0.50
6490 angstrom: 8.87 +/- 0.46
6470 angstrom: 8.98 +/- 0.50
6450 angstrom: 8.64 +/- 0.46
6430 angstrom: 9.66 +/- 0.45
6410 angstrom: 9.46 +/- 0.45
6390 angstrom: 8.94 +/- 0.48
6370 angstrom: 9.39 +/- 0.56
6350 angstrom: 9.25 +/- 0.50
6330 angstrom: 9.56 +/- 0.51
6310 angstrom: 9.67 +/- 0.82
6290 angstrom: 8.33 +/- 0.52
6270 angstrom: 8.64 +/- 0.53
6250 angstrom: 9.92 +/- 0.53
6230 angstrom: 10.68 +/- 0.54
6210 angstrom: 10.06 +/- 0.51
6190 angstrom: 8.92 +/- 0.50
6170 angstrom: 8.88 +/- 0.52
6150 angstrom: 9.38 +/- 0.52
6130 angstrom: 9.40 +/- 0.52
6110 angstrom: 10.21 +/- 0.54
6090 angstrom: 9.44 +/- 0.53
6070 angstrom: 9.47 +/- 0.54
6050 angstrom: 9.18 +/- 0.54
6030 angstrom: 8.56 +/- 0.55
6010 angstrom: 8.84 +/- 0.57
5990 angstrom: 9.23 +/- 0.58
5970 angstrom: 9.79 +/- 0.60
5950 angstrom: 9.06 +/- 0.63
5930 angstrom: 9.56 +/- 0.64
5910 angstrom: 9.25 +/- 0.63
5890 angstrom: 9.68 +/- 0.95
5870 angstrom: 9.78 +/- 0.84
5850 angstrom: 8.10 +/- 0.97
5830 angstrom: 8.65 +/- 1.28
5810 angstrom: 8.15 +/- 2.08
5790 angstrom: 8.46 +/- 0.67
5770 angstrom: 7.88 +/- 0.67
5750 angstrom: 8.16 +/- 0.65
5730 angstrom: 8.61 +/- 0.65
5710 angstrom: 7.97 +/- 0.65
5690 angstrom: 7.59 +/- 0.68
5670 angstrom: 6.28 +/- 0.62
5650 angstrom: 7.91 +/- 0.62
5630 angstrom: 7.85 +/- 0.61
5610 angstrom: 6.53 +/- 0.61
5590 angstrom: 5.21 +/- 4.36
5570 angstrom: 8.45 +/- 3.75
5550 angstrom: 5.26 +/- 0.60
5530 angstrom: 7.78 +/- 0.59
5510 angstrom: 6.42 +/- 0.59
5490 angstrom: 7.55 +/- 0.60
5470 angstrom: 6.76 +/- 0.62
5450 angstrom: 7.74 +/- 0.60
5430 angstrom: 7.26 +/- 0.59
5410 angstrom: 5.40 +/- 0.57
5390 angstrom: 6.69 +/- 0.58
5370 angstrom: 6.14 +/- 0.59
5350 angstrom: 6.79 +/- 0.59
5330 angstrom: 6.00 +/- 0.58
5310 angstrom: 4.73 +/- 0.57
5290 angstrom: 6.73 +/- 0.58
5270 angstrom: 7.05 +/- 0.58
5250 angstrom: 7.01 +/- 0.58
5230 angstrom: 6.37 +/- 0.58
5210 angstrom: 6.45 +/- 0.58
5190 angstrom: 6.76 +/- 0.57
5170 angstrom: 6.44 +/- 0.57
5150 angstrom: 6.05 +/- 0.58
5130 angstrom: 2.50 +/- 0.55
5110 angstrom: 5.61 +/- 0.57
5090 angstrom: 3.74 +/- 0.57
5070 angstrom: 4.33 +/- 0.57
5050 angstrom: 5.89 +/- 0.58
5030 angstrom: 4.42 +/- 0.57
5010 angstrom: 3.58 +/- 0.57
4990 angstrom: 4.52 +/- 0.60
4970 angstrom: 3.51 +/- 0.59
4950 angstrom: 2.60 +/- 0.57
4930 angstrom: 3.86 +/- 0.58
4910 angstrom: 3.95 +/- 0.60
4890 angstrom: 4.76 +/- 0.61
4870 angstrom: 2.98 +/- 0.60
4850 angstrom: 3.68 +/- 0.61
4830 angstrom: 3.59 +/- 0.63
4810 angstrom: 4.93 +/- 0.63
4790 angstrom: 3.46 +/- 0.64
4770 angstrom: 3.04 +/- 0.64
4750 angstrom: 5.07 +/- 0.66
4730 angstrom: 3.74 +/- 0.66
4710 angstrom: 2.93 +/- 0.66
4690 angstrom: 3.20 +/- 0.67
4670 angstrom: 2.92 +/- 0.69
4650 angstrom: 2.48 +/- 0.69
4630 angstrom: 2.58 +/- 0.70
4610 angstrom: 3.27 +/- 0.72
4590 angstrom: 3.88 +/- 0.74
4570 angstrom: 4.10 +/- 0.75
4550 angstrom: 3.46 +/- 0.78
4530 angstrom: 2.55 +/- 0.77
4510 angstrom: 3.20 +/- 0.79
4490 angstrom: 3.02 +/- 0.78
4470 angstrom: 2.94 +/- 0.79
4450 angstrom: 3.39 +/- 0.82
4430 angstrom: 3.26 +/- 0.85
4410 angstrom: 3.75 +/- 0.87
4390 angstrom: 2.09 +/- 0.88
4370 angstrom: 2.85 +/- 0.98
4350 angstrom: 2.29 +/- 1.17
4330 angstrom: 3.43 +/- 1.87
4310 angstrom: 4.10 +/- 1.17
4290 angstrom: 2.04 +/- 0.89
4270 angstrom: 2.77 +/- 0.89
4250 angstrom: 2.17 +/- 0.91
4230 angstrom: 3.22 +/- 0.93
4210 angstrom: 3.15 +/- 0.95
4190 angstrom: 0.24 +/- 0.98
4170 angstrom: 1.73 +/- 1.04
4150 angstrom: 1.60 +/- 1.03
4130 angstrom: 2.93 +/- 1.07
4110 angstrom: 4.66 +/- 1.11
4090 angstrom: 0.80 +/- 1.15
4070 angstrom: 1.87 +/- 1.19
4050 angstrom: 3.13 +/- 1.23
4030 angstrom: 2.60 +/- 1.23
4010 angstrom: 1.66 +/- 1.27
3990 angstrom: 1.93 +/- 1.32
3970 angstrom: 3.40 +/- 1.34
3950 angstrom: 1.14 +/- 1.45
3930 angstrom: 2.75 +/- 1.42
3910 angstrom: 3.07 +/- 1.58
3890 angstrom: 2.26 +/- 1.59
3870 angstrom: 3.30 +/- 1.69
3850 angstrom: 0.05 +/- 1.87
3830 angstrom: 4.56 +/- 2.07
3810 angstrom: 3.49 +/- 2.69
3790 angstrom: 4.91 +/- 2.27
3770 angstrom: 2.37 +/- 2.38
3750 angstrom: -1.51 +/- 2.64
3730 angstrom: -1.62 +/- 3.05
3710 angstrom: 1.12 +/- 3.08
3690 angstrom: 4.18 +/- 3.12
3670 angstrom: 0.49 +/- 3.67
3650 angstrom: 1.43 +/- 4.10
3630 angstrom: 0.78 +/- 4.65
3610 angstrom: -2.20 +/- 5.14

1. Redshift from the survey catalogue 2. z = 0.292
